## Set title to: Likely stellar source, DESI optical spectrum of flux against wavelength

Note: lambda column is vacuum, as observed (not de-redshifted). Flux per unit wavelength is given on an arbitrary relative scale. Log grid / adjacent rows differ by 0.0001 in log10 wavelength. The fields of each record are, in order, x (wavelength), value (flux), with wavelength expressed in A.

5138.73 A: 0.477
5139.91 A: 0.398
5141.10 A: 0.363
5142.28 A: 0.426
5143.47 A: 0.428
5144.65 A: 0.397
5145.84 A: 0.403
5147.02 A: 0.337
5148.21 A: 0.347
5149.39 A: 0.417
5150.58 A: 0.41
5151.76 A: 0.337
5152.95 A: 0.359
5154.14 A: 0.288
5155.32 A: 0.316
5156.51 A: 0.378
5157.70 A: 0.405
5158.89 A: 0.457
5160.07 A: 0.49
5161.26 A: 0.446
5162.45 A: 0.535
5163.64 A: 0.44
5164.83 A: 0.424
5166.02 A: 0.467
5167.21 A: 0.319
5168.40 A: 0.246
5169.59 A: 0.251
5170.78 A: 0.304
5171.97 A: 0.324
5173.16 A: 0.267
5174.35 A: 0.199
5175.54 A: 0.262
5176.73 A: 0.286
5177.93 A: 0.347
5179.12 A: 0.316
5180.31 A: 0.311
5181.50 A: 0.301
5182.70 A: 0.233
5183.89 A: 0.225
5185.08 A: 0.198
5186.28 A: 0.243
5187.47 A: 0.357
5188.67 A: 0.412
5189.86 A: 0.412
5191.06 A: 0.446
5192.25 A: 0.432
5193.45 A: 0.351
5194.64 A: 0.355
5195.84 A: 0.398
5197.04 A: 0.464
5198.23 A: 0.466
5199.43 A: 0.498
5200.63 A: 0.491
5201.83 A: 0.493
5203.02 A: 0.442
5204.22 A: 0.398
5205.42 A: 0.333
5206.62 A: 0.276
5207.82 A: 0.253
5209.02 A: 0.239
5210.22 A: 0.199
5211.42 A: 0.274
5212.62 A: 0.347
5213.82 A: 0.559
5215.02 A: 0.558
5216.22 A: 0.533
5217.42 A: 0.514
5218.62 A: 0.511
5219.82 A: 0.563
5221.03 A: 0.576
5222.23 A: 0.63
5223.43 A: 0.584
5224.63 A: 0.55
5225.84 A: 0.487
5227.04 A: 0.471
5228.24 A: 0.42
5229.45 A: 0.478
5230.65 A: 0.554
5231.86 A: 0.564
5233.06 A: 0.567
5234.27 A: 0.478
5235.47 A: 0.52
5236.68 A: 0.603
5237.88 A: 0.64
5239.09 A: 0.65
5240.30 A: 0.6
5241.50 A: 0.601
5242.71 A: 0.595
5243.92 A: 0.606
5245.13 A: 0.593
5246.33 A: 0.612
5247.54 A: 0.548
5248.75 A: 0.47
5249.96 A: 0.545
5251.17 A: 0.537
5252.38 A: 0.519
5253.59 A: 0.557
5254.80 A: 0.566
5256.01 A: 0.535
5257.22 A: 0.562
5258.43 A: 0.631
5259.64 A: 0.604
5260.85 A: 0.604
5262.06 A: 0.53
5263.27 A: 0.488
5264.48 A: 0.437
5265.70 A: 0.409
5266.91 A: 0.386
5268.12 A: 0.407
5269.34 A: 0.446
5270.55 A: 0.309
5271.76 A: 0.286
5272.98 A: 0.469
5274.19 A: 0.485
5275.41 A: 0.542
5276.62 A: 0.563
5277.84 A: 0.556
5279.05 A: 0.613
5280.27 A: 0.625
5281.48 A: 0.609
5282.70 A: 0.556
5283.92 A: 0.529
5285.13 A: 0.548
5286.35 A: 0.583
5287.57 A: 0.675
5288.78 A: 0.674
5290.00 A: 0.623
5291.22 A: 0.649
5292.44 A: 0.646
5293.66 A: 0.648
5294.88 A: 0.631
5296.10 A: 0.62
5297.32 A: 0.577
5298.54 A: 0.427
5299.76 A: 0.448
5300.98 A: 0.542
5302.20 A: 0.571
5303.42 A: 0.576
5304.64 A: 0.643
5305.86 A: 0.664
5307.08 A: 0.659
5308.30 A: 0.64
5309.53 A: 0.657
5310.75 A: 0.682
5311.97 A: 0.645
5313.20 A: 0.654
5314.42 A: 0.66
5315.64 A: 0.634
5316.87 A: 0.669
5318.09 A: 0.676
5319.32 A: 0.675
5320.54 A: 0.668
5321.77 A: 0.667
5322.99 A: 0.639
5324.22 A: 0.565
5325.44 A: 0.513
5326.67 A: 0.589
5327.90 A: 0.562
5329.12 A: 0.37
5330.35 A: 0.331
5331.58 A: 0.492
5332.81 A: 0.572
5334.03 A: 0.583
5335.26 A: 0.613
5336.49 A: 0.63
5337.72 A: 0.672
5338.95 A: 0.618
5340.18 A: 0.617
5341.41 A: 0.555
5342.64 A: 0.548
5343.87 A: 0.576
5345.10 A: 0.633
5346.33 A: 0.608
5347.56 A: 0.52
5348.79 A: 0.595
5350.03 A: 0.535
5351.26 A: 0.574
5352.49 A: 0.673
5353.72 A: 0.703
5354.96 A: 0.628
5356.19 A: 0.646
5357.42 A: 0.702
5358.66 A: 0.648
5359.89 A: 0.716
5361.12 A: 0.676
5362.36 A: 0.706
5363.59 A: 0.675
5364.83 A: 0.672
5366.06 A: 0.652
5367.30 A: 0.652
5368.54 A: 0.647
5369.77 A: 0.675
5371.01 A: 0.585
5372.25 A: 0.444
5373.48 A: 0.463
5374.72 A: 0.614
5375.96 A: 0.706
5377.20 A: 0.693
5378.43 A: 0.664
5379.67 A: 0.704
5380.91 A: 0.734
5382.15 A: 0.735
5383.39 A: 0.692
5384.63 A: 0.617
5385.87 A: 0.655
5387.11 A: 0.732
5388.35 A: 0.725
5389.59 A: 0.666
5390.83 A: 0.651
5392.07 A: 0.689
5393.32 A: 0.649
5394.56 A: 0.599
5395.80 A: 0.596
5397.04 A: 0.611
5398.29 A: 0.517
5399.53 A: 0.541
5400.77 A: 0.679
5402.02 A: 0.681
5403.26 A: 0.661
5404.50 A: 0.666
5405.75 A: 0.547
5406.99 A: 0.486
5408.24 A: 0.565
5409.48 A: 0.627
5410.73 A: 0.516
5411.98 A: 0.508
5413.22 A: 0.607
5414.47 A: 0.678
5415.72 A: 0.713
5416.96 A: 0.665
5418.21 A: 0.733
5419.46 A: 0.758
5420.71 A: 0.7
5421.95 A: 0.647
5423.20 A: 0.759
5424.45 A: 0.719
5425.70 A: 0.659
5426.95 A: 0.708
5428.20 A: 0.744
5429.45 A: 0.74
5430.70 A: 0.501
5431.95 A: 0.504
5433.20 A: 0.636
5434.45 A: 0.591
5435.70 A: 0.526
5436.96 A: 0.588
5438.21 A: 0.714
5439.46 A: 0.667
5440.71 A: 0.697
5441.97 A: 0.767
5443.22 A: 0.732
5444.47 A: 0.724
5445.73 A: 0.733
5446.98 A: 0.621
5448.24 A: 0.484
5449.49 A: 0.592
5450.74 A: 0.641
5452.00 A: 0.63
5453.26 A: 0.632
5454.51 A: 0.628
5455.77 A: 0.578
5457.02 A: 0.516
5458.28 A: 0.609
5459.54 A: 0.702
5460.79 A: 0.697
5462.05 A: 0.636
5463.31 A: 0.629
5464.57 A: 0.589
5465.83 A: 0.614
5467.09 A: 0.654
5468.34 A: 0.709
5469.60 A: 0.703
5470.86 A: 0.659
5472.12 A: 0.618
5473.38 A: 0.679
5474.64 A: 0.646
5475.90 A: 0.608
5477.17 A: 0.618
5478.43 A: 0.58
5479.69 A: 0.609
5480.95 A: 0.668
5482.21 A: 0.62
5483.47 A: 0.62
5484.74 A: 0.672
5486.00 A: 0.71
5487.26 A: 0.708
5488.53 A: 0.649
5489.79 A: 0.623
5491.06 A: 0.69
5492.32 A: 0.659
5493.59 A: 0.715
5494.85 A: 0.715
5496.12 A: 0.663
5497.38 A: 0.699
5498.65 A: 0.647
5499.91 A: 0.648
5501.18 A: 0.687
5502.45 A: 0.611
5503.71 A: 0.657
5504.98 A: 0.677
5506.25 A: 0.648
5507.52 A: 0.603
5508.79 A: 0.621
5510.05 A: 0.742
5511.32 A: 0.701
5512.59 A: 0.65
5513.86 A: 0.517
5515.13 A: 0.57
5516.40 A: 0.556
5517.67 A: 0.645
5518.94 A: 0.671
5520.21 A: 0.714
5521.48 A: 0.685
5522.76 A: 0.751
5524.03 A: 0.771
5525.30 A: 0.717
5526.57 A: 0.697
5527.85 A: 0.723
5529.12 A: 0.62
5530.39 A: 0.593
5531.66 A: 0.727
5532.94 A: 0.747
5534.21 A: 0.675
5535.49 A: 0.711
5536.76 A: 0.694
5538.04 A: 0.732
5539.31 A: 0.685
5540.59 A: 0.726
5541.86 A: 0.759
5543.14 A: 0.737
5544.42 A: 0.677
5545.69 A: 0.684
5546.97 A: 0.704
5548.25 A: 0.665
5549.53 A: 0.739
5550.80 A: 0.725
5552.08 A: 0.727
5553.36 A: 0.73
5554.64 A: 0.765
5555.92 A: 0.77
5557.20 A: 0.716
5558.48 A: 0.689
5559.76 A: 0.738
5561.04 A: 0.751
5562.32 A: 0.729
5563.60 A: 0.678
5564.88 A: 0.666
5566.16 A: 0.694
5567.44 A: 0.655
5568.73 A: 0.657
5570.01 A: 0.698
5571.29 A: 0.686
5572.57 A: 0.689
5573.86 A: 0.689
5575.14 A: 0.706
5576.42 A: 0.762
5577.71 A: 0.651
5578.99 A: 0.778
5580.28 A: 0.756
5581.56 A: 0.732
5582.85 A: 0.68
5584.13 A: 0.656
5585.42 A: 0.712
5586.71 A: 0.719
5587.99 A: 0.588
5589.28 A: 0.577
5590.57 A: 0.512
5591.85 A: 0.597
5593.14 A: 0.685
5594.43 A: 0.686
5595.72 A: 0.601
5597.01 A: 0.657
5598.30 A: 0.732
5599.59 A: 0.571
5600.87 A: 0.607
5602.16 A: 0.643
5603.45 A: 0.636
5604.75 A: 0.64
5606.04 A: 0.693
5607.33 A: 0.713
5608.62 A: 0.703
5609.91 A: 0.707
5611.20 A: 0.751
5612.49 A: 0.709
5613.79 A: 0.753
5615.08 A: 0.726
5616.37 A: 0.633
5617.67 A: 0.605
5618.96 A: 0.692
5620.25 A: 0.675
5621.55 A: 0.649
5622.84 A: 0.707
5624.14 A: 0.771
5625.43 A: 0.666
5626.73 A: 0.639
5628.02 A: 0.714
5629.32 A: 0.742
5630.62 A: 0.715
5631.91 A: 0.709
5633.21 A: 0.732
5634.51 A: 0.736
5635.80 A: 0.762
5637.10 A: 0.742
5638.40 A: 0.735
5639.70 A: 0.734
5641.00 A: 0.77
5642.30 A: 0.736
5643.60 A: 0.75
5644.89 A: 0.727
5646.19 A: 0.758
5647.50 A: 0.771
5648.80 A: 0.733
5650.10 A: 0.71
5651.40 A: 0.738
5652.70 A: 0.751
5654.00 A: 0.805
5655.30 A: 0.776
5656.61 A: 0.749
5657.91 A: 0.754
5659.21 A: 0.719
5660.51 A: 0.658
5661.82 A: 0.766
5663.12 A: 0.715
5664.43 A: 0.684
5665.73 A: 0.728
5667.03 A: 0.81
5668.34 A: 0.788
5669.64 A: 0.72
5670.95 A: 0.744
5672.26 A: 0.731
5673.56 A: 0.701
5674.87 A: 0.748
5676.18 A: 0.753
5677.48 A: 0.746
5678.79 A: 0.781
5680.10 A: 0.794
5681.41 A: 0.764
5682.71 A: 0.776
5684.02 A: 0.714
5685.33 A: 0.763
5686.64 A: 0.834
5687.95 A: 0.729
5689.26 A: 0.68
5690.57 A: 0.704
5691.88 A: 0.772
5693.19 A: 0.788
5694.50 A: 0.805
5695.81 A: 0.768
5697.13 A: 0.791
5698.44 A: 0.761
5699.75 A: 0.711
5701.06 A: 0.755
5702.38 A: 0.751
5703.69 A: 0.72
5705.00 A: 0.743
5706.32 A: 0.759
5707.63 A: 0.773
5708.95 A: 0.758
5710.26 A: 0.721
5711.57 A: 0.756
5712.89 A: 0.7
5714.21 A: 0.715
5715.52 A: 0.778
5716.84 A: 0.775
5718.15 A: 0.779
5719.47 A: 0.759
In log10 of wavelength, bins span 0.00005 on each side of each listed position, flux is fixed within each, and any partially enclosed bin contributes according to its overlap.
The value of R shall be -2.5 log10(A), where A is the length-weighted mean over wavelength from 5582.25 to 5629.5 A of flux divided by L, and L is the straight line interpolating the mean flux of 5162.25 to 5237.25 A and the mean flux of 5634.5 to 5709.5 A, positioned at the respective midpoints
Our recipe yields 0.052 mag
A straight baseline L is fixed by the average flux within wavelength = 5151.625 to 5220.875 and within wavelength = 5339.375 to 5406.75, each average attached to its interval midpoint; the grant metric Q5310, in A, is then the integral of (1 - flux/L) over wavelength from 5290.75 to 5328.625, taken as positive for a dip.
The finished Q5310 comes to -4.8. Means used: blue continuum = 0.373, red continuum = 0.635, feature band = 0.615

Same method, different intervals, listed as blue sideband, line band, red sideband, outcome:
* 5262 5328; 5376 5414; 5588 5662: -1.5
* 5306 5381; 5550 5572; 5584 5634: -1.6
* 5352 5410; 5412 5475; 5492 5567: 1.0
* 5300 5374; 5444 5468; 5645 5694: 1.2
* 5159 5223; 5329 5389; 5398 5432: -4.9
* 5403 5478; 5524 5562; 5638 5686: -1.2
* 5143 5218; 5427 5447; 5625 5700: -3.2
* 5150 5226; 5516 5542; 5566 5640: -2.6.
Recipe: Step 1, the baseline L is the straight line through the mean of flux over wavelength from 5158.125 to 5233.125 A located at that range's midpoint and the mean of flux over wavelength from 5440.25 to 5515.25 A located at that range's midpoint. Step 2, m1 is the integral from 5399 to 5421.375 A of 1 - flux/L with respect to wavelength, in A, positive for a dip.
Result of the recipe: -1.51 A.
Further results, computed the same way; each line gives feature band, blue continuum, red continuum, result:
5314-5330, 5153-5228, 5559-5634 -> -3.9 A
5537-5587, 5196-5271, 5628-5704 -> -1.7 A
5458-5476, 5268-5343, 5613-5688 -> 0.0 A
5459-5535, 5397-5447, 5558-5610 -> -0.1 A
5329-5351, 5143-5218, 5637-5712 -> -3.2 A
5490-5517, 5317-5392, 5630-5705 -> 1.2 A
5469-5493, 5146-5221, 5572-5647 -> -2.2 A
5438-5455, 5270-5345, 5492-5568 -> -0.3 A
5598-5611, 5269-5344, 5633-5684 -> 1.0 A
